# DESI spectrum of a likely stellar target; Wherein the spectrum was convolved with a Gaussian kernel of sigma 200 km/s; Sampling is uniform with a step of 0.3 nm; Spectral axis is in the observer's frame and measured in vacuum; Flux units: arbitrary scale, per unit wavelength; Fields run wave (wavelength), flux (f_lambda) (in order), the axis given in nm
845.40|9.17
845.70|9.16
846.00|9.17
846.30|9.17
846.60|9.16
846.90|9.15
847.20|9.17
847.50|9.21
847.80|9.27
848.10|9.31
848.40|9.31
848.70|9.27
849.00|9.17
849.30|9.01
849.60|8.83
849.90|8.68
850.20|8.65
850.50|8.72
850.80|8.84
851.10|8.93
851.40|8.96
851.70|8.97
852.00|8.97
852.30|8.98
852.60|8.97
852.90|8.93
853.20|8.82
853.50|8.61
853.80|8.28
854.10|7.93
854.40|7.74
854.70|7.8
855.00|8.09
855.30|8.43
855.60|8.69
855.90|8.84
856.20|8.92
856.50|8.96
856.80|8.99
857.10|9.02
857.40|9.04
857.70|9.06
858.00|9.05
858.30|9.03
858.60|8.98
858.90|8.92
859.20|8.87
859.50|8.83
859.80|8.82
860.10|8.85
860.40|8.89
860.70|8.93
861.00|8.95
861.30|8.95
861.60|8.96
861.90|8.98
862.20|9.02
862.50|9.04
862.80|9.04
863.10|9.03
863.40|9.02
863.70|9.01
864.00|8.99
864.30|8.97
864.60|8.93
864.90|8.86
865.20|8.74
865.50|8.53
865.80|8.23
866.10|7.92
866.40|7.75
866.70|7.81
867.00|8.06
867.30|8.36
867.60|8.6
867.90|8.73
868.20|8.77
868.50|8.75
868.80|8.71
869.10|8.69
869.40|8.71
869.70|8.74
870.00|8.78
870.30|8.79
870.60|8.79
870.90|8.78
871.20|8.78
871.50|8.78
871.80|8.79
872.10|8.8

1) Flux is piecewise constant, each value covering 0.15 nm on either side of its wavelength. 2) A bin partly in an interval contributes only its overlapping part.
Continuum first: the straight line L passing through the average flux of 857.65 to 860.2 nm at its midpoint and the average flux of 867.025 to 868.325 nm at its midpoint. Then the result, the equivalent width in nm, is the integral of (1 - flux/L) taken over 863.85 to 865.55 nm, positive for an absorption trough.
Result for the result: -0.033 nm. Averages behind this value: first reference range 8.93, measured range 8.85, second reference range 8.56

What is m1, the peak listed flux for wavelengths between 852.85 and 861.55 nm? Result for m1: 9.06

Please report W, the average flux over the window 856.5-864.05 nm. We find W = 8.97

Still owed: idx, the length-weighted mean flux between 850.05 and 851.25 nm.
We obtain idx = 8.79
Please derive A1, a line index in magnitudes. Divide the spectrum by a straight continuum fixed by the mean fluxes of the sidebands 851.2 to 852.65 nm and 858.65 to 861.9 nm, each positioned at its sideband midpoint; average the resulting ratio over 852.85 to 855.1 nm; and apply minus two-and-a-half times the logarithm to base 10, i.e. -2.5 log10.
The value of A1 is 0.089 mag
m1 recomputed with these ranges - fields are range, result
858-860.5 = 9.05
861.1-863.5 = 9.04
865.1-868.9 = 8.77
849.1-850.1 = 9.01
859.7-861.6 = 8.96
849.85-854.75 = 8.98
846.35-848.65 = 9.31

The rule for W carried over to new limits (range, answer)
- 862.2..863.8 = 9.03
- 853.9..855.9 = 8.17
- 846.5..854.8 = 8.85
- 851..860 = 8.75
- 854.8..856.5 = 8.6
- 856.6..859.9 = 8.97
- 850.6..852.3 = 8.93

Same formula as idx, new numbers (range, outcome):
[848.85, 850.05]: 8.92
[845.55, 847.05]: 9.16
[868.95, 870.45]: 8.74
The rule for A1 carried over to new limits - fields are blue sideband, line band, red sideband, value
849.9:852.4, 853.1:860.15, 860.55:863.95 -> 0.030 mag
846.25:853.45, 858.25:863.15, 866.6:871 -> -0.020 mag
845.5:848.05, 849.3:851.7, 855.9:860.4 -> 0.034 mag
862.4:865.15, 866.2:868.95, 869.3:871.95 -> 0.060 mag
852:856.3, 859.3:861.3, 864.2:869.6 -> -0.047 mag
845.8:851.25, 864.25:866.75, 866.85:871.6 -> 0.041 mag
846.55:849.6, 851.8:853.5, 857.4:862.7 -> 0.023 mag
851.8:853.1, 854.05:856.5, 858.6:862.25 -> 0.073 mag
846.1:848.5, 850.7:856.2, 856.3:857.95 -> 0.059 mag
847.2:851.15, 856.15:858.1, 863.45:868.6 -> -0.026 mag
